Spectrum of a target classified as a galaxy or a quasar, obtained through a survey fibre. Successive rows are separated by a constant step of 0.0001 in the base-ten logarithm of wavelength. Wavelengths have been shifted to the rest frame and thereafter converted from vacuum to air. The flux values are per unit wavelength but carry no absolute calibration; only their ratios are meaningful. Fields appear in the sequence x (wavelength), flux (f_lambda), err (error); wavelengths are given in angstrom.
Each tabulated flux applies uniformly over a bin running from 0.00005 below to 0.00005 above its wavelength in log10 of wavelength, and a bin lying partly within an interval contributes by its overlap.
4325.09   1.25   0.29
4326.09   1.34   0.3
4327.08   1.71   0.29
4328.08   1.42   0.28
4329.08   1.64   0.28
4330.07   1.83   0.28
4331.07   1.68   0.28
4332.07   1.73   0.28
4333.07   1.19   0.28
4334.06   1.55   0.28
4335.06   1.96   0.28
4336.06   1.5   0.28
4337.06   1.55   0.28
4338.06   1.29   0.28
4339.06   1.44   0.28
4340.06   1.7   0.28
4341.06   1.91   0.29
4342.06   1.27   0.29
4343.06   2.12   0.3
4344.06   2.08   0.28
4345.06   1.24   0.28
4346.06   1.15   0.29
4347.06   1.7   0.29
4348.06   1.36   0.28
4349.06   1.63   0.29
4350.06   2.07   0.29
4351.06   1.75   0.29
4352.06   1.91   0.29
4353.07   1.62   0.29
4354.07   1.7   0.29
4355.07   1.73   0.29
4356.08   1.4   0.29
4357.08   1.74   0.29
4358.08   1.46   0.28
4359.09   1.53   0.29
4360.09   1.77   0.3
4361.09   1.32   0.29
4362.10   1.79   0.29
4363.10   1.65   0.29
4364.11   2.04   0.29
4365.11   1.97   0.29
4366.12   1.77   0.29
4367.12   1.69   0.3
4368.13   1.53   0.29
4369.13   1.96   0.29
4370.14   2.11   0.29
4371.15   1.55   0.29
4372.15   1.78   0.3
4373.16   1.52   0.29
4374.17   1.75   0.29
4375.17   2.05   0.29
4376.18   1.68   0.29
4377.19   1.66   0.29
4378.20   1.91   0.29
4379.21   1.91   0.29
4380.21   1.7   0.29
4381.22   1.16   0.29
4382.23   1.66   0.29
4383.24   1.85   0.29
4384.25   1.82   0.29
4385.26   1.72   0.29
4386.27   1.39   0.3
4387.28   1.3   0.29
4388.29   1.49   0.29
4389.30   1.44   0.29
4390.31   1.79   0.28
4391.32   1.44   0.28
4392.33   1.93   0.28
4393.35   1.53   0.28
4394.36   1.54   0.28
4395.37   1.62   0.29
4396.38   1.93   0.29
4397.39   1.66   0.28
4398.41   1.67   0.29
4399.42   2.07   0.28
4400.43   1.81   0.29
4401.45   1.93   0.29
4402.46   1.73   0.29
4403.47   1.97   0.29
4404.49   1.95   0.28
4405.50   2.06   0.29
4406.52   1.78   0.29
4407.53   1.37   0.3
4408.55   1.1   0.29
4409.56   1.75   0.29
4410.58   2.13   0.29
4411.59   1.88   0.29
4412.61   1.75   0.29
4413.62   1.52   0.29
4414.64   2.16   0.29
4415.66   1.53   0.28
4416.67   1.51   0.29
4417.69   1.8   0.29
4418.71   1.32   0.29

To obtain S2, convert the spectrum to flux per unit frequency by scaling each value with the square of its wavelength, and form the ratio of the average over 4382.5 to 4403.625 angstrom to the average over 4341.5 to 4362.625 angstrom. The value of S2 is 1.05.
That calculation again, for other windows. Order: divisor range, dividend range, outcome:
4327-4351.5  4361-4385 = 1.10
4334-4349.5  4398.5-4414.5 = 1.16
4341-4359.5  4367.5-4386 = 1.07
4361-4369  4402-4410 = 1.00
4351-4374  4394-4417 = 1.05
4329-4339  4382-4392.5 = 1.04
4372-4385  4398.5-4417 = 1.04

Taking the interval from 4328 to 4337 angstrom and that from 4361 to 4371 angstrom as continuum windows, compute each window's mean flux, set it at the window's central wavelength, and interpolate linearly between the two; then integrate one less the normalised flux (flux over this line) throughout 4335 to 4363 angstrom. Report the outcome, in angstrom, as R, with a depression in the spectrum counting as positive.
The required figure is 1.25 angstrom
